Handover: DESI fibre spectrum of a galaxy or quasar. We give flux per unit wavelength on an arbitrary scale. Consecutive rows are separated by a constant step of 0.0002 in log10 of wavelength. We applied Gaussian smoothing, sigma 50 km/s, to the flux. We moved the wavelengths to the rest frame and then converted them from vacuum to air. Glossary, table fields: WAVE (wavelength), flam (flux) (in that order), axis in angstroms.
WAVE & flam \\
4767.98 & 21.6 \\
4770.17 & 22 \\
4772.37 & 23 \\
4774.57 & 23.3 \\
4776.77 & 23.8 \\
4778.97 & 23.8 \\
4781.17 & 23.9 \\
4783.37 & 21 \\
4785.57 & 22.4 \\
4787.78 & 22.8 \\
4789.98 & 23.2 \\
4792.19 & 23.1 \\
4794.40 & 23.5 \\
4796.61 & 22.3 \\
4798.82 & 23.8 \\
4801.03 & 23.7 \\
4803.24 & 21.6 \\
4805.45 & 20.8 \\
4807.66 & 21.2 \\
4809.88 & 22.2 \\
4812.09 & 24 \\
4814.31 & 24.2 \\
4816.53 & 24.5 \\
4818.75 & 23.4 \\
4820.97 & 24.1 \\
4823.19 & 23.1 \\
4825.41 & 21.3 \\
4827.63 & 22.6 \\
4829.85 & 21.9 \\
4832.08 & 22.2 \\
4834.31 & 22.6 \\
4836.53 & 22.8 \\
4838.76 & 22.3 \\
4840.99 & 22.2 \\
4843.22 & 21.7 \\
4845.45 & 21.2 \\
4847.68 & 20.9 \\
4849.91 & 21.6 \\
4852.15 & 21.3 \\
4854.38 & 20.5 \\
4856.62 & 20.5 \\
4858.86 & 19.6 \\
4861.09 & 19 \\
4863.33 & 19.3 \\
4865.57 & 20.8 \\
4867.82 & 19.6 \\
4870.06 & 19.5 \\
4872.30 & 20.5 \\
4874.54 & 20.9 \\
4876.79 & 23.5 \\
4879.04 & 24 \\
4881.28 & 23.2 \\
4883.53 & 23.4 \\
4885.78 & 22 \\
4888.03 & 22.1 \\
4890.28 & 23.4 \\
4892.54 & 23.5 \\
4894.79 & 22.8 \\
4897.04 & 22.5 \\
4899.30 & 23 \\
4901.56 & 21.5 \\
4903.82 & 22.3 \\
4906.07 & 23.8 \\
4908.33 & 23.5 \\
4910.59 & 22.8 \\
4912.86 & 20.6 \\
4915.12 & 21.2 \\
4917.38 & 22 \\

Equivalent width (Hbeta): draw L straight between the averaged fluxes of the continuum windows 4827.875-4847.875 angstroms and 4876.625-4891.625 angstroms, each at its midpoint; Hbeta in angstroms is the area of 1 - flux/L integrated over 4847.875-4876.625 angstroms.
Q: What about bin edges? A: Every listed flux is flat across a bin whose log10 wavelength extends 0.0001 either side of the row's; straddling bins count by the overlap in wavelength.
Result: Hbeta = 2.8 angstroms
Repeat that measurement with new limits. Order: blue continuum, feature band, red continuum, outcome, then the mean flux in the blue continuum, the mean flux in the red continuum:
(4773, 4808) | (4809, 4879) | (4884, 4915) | 2.9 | 22.8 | 22.6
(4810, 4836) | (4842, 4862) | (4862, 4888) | 1.3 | 23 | 21.5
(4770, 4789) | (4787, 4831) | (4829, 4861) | -1.2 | 22.9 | 21.4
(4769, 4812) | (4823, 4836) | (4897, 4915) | 0.2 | 22.7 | 22.4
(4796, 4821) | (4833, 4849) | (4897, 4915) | 0.6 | 22.9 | 22.4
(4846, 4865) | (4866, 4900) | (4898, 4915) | -1.2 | 20.4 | 22.4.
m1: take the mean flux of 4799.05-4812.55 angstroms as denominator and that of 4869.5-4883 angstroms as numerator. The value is 0.99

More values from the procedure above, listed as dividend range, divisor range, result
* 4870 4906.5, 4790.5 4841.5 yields 0.99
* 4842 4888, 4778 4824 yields 0.92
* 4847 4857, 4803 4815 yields 0.94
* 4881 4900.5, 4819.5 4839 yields 1.01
